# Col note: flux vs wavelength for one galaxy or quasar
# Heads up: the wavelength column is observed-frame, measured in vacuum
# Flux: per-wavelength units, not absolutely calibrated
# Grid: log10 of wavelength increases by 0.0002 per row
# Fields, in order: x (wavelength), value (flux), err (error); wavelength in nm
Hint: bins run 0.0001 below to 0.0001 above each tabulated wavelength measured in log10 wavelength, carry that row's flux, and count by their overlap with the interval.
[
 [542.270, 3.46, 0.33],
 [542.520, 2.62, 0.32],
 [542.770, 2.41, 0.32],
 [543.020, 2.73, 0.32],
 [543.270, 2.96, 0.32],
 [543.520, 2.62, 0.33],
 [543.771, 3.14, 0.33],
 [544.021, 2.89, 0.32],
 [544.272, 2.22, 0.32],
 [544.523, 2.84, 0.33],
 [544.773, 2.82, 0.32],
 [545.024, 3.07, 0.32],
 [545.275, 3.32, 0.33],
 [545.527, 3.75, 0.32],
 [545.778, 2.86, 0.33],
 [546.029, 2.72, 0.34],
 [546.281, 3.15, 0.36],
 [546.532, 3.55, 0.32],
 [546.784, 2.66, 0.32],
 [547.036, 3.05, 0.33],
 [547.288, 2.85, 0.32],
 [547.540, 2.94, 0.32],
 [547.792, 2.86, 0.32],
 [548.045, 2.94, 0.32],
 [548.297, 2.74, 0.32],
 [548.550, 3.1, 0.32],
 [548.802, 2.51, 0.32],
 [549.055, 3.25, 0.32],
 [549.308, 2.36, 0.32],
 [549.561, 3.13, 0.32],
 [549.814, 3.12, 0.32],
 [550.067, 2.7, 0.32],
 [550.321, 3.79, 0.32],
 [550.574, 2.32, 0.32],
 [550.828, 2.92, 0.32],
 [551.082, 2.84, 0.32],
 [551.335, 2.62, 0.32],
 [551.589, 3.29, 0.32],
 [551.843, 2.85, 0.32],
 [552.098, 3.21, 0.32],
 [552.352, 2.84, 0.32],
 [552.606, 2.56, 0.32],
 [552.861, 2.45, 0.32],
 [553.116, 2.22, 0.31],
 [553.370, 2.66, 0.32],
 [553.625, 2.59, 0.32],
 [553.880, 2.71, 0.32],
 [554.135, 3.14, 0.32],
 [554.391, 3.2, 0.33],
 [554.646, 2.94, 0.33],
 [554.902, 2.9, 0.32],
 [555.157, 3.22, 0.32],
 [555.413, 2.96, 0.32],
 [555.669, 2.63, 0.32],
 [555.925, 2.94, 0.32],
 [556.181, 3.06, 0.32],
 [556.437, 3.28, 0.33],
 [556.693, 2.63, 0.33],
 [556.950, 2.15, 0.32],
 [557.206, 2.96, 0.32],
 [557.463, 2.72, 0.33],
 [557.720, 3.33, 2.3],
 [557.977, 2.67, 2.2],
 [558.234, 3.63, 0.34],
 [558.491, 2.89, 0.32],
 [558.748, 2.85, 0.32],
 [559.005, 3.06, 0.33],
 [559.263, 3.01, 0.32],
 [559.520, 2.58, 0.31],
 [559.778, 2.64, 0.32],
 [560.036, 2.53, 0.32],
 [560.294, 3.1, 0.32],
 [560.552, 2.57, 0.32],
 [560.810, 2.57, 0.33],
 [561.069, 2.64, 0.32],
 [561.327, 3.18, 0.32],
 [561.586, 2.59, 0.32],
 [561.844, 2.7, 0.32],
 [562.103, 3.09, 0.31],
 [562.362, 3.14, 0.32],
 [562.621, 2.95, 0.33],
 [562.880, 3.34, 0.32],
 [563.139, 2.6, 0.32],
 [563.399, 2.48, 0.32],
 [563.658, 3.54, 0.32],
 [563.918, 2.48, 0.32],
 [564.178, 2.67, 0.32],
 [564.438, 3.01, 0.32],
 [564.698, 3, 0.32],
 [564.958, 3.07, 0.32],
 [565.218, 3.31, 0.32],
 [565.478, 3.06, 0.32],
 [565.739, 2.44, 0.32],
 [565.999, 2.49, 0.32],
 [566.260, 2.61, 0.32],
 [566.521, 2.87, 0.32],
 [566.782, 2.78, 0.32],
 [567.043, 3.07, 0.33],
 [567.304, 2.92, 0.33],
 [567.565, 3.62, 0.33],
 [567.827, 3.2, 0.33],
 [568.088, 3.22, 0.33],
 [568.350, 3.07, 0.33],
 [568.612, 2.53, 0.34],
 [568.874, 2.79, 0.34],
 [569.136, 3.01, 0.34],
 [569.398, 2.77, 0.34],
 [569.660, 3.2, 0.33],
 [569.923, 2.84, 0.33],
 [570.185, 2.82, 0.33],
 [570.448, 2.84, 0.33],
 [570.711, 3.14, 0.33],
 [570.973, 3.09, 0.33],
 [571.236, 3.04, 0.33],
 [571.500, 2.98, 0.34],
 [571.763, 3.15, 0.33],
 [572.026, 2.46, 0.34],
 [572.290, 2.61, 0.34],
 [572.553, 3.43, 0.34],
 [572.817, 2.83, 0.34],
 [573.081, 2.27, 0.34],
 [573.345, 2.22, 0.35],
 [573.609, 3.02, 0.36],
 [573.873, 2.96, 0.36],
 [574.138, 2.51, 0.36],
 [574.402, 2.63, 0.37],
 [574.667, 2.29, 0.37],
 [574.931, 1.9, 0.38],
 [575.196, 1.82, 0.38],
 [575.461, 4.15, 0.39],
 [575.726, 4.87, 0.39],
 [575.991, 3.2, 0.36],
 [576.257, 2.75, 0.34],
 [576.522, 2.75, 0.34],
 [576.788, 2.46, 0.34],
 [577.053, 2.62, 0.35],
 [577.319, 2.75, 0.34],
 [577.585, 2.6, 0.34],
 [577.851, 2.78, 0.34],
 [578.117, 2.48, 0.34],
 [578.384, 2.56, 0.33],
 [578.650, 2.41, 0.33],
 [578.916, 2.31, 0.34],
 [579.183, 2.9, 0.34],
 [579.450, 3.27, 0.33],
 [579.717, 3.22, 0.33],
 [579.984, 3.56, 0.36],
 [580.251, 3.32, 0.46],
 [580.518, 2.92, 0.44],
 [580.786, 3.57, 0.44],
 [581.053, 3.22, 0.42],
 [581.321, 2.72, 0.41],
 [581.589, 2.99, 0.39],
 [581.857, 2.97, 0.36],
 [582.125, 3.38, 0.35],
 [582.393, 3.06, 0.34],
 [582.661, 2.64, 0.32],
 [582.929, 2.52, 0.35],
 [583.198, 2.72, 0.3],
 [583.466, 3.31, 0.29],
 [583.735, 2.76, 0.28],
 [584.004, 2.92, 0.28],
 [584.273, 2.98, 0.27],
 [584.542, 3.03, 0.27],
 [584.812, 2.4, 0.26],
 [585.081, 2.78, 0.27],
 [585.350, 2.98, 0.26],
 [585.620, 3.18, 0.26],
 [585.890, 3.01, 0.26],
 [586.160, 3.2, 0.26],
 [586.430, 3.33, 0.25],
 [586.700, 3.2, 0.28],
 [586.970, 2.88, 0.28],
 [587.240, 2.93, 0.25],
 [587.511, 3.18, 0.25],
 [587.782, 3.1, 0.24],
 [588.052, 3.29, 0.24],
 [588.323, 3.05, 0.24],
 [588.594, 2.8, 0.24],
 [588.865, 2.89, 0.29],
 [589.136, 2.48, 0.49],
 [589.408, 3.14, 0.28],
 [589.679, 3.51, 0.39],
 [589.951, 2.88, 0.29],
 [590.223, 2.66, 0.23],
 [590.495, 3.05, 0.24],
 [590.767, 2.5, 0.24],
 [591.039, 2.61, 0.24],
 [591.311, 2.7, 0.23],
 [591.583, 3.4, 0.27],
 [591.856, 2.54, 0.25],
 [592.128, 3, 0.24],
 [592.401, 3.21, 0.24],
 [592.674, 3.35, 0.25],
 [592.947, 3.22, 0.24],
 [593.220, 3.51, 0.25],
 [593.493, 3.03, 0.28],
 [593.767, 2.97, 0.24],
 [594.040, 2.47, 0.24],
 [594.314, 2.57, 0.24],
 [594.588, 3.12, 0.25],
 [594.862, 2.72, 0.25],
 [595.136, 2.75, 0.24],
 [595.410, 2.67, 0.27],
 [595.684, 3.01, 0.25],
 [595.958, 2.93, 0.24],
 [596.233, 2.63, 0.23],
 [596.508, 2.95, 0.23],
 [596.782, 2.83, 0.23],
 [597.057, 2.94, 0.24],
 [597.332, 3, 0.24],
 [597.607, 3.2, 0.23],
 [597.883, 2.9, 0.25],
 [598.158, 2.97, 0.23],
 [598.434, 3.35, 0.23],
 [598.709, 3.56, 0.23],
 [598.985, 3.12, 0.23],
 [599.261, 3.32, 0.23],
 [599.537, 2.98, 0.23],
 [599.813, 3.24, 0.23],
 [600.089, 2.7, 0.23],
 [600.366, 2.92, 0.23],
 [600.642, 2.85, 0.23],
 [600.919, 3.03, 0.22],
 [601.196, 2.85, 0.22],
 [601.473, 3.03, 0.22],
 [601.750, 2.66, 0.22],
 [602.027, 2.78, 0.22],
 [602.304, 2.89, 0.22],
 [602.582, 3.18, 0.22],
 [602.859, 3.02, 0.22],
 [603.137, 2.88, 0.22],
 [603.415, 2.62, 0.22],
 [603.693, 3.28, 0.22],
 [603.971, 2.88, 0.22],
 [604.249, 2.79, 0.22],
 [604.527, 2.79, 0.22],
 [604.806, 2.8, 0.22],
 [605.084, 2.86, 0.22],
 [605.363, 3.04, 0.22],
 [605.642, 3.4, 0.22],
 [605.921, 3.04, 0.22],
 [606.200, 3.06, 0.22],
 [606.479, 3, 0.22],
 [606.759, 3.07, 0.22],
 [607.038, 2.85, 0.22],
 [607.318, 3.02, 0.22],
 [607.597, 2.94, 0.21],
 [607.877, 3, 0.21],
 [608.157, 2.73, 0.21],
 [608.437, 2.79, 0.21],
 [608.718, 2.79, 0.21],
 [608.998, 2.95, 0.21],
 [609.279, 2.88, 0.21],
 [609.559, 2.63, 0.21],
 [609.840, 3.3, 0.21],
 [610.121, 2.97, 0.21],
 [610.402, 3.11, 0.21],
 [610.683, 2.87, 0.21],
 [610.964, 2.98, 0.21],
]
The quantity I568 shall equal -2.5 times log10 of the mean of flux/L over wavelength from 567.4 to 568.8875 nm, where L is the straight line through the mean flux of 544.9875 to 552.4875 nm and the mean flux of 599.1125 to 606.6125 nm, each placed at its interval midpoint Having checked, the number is -0.043 mag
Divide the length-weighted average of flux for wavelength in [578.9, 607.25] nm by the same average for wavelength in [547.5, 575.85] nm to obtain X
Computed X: 1.03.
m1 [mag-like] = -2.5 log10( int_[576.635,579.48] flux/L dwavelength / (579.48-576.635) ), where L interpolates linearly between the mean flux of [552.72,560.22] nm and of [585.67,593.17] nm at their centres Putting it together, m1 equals 0.13 mag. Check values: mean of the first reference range 2.85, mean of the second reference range 3.01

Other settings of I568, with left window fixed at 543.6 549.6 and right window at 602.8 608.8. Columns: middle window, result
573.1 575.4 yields 0.19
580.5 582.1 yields -0.06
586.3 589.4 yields -0.03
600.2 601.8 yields 0.02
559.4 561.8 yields 0.09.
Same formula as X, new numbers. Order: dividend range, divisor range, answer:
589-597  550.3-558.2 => 1.02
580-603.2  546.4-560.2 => 1.03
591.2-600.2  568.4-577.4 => 1.05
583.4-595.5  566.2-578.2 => 1.03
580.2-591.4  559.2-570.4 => 1.03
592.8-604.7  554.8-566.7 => 1.03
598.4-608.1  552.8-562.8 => 1.05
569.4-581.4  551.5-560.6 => 1.01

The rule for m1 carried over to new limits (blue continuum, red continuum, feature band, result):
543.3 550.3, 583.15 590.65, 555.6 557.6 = 0.06 mag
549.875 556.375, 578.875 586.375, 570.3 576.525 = 0.03 mag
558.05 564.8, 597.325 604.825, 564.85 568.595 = -0.03 mag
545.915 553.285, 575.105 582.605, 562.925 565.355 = 0.00 mag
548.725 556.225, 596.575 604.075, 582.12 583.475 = 0.03 mag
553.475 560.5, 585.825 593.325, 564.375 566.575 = 0.02 mag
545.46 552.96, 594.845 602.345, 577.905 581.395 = 0.00 mag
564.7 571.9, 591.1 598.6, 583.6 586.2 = 0.02 mag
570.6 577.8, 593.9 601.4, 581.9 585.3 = 0.00 mag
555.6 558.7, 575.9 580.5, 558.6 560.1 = 0.04 mag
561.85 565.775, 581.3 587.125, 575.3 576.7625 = -0.16 mag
